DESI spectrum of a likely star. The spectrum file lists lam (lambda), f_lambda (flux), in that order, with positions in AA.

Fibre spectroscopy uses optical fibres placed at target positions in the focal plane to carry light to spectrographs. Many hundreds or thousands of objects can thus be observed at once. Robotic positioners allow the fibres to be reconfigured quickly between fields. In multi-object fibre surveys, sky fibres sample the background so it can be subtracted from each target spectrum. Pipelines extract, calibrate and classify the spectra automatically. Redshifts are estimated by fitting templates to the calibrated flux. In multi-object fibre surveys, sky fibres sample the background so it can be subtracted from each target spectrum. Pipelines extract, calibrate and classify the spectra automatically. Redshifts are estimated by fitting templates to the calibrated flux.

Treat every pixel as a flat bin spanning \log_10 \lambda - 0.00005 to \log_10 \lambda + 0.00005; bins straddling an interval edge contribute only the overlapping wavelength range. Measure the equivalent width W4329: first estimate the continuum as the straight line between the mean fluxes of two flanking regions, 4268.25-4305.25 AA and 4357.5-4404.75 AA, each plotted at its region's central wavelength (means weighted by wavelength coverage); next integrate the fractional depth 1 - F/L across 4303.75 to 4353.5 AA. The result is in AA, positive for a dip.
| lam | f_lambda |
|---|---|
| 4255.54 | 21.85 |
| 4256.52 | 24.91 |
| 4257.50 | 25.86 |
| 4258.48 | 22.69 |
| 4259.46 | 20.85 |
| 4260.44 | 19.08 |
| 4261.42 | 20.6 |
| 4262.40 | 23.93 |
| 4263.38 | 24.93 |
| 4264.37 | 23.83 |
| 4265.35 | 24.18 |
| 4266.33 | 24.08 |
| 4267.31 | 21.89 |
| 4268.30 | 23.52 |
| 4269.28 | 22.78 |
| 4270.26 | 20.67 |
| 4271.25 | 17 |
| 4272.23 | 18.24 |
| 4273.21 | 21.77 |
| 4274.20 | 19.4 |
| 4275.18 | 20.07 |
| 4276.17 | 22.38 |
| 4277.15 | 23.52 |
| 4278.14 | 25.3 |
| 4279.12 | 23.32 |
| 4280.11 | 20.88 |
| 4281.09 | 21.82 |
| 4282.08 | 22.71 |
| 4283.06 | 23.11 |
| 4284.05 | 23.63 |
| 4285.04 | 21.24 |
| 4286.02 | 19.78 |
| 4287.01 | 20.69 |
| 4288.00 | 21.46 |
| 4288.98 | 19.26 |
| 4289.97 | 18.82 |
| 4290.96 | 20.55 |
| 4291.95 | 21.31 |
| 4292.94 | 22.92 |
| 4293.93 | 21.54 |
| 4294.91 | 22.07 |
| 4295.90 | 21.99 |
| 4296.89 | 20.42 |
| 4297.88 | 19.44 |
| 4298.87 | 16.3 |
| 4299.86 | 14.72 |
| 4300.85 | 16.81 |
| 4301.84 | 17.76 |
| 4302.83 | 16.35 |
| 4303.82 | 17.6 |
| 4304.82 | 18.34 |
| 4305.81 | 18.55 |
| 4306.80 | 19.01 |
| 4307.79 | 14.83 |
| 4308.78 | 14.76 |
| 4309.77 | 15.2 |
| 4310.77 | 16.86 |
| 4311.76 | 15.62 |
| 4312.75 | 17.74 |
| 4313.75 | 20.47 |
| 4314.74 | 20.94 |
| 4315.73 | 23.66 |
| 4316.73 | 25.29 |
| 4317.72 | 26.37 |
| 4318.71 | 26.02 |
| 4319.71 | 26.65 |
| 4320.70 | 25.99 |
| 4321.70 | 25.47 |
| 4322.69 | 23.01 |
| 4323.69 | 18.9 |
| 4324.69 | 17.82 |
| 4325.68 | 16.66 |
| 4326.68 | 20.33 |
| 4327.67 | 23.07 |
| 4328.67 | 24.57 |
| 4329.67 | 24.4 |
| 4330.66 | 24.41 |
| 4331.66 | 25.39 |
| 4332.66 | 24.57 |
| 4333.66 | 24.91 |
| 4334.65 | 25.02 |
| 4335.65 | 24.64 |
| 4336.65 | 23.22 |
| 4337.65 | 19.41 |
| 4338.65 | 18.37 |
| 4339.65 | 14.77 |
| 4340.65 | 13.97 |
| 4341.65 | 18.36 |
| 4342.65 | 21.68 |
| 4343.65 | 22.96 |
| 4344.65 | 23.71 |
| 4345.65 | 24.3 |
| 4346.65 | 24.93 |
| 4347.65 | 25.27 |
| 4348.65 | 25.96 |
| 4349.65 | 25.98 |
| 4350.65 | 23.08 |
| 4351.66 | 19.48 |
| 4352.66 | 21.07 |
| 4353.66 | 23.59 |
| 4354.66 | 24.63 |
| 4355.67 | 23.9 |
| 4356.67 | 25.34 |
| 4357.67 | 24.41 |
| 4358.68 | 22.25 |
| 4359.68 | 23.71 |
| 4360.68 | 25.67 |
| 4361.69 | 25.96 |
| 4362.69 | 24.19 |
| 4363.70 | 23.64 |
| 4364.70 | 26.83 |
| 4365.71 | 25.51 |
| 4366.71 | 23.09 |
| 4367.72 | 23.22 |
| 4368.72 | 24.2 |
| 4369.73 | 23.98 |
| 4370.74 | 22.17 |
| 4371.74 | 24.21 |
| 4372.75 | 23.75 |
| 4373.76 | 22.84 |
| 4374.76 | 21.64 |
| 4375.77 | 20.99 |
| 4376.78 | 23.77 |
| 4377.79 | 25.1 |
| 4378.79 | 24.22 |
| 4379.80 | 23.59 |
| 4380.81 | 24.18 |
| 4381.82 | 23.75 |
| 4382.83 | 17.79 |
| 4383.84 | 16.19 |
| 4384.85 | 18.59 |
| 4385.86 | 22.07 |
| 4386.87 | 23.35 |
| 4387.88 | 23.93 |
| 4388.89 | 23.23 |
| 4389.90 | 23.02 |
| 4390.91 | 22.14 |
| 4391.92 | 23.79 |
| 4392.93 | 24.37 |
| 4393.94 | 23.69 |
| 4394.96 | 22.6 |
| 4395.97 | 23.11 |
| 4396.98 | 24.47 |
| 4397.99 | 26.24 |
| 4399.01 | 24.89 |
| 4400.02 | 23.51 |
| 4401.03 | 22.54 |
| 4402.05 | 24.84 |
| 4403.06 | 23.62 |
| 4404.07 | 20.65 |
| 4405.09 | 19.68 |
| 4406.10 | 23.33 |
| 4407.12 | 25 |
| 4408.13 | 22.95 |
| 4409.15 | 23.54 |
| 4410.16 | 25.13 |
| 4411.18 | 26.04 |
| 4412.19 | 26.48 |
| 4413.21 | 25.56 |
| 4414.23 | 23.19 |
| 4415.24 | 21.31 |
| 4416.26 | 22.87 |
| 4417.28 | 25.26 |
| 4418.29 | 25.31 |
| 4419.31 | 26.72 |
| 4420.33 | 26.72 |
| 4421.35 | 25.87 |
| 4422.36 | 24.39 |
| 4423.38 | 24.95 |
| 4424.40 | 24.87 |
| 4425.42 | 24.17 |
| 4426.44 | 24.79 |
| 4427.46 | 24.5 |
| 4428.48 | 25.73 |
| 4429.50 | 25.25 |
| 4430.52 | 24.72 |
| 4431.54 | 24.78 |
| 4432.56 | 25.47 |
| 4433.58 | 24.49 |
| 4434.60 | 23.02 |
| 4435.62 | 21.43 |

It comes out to 0.5 AA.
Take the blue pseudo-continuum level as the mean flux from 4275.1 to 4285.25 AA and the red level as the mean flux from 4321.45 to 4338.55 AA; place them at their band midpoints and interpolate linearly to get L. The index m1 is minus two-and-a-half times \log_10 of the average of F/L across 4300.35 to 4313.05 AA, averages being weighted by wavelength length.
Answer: 0.32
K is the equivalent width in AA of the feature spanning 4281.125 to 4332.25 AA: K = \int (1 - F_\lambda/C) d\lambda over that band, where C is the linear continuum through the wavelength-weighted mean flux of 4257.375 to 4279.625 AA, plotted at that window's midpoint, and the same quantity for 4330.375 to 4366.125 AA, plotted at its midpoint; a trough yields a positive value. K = 4.5 AA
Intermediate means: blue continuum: 22.1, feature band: 20.6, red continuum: 23.2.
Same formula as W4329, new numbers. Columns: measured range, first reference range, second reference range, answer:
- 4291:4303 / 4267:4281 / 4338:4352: 1.17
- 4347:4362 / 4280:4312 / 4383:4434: -1.63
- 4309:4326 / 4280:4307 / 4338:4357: -0.28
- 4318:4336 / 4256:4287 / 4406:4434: -0.24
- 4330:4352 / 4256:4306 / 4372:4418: -0.31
